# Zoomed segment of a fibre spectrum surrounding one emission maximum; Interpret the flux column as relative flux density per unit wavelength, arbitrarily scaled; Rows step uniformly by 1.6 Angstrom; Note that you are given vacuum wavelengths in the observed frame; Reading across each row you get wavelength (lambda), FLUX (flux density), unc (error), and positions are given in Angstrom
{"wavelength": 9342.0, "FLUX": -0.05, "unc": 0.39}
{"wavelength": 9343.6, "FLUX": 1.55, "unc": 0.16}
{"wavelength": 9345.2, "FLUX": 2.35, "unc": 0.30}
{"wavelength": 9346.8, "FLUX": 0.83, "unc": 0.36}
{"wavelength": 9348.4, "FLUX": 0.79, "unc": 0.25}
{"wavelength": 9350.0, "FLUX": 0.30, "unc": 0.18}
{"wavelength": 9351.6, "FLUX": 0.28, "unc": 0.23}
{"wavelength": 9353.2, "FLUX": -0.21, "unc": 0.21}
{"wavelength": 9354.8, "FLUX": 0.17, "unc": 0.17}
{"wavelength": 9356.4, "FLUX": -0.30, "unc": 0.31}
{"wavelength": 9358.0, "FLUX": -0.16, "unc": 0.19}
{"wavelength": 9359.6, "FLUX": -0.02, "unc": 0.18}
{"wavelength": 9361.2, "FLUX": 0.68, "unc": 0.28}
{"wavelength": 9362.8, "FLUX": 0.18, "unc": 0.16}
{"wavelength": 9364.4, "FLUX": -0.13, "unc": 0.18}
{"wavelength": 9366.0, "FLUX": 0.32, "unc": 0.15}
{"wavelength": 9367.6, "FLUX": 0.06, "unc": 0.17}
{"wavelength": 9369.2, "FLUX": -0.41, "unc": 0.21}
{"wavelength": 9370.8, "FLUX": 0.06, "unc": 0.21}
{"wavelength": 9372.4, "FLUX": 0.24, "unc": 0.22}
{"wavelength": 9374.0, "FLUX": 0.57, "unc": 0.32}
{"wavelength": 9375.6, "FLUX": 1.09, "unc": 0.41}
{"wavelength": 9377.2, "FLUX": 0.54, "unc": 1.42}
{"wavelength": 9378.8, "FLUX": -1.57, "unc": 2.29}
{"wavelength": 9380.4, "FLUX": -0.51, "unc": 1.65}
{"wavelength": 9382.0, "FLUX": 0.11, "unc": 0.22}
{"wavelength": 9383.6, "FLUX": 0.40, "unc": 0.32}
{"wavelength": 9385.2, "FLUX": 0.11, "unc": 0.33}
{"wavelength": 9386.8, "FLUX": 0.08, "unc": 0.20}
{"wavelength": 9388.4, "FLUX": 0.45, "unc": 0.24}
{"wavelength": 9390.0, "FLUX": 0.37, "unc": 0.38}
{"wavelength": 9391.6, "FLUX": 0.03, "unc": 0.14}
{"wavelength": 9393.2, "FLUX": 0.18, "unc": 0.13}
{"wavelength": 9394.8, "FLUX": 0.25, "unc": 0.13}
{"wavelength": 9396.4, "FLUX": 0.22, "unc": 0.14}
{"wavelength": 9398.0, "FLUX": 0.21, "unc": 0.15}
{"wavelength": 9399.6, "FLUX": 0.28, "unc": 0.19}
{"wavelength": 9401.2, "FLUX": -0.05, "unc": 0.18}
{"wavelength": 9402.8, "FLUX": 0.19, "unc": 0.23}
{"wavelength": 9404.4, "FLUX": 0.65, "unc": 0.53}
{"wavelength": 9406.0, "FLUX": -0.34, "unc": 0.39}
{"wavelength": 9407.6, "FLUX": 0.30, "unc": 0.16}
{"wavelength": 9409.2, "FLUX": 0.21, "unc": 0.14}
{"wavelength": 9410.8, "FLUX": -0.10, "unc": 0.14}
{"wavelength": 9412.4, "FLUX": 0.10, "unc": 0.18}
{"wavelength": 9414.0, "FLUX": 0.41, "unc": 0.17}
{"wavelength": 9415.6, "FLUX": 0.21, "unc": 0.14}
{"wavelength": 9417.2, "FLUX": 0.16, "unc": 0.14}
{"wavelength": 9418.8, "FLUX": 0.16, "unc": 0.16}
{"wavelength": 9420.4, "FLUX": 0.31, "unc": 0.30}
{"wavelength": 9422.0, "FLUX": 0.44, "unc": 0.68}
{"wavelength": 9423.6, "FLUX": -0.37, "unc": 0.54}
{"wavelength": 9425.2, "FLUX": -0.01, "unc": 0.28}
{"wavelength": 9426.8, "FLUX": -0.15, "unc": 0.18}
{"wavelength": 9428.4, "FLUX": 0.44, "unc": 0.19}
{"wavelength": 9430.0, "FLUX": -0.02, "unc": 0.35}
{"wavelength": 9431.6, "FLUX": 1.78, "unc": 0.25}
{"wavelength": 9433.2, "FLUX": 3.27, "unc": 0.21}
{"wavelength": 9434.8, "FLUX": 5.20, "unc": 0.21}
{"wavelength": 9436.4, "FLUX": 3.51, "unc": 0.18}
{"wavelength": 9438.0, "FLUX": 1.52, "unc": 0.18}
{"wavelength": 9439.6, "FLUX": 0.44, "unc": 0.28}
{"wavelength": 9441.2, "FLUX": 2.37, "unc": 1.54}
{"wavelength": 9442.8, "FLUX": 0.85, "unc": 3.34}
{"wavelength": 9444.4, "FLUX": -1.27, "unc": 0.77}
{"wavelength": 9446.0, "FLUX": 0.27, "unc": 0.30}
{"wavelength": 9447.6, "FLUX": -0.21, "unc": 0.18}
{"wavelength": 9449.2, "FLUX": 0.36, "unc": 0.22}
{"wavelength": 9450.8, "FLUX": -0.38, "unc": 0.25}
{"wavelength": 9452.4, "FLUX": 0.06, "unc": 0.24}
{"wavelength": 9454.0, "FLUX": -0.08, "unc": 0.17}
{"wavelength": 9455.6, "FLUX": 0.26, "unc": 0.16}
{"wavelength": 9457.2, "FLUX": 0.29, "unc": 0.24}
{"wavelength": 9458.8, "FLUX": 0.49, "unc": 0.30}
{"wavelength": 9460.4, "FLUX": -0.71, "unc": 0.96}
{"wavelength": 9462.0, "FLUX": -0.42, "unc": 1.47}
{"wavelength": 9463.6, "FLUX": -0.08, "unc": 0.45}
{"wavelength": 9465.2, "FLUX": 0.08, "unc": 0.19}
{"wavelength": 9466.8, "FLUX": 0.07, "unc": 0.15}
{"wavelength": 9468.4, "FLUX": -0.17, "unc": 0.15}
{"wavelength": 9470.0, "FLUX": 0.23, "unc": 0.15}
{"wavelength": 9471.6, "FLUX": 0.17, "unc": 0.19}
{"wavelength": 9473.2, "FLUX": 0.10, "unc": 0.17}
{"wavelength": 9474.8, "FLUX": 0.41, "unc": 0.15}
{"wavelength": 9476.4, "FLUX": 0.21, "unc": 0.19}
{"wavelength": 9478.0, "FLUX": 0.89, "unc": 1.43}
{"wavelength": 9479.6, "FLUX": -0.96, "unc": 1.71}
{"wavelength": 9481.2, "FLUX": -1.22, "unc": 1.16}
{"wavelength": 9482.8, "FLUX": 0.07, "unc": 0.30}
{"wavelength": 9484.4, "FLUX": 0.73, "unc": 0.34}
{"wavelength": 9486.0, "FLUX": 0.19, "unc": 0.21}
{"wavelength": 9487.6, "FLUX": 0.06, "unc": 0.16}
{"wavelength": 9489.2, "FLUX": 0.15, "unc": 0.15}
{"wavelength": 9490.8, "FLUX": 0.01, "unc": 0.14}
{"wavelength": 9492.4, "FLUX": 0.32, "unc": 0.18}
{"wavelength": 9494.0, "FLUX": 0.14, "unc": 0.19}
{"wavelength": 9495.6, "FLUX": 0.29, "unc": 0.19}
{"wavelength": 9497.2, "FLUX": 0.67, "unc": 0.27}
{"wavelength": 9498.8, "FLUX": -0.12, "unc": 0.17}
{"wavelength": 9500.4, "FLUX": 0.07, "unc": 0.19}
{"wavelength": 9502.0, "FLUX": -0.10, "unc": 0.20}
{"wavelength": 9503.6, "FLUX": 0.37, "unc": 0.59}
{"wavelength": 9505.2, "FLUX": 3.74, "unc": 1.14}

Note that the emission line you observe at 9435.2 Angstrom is [O III]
